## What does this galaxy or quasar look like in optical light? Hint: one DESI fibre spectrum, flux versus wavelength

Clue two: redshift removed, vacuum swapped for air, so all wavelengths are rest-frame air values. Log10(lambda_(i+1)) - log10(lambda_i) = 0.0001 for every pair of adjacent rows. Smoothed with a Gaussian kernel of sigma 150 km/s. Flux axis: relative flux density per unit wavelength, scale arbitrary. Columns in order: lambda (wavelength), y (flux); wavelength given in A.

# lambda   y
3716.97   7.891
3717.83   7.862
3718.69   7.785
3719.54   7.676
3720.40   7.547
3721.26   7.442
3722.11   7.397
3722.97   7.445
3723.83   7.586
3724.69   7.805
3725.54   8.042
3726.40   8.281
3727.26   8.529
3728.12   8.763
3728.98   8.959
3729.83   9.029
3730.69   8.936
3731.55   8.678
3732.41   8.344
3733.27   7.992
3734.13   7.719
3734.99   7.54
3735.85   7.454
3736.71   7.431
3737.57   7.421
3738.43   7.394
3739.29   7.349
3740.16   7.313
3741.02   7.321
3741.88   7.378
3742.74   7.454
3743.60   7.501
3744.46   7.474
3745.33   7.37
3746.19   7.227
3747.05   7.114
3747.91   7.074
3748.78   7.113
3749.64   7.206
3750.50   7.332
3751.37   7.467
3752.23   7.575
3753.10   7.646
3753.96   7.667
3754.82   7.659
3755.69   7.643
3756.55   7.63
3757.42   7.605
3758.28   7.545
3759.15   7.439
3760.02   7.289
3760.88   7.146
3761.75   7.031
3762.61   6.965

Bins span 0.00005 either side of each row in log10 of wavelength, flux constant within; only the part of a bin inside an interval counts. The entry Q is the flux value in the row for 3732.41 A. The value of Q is 8.344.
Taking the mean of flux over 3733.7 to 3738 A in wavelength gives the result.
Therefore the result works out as 7.51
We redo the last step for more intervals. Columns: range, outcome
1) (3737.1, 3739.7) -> 7.39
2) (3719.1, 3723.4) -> 7.51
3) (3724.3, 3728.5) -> 8.29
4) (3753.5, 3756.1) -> 7.67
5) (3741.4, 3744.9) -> 7.45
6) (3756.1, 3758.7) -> 7.61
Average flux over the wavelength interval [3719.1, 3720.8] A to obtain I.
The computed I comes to 7.63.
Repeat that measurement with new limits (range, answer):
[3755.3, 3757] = 7.64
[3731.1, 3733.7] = 8.34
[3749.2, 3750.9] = 7.3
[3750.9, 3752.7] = 7.49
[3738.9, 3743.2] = 7.36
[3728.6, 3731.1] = 9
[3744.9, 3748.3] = 7.21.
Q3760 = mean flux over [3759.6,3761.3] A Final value 7.24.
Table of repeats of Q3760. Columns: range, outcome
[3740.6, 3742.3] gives 7.36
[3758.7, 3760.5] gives 7.35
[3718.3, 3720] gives 7.74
